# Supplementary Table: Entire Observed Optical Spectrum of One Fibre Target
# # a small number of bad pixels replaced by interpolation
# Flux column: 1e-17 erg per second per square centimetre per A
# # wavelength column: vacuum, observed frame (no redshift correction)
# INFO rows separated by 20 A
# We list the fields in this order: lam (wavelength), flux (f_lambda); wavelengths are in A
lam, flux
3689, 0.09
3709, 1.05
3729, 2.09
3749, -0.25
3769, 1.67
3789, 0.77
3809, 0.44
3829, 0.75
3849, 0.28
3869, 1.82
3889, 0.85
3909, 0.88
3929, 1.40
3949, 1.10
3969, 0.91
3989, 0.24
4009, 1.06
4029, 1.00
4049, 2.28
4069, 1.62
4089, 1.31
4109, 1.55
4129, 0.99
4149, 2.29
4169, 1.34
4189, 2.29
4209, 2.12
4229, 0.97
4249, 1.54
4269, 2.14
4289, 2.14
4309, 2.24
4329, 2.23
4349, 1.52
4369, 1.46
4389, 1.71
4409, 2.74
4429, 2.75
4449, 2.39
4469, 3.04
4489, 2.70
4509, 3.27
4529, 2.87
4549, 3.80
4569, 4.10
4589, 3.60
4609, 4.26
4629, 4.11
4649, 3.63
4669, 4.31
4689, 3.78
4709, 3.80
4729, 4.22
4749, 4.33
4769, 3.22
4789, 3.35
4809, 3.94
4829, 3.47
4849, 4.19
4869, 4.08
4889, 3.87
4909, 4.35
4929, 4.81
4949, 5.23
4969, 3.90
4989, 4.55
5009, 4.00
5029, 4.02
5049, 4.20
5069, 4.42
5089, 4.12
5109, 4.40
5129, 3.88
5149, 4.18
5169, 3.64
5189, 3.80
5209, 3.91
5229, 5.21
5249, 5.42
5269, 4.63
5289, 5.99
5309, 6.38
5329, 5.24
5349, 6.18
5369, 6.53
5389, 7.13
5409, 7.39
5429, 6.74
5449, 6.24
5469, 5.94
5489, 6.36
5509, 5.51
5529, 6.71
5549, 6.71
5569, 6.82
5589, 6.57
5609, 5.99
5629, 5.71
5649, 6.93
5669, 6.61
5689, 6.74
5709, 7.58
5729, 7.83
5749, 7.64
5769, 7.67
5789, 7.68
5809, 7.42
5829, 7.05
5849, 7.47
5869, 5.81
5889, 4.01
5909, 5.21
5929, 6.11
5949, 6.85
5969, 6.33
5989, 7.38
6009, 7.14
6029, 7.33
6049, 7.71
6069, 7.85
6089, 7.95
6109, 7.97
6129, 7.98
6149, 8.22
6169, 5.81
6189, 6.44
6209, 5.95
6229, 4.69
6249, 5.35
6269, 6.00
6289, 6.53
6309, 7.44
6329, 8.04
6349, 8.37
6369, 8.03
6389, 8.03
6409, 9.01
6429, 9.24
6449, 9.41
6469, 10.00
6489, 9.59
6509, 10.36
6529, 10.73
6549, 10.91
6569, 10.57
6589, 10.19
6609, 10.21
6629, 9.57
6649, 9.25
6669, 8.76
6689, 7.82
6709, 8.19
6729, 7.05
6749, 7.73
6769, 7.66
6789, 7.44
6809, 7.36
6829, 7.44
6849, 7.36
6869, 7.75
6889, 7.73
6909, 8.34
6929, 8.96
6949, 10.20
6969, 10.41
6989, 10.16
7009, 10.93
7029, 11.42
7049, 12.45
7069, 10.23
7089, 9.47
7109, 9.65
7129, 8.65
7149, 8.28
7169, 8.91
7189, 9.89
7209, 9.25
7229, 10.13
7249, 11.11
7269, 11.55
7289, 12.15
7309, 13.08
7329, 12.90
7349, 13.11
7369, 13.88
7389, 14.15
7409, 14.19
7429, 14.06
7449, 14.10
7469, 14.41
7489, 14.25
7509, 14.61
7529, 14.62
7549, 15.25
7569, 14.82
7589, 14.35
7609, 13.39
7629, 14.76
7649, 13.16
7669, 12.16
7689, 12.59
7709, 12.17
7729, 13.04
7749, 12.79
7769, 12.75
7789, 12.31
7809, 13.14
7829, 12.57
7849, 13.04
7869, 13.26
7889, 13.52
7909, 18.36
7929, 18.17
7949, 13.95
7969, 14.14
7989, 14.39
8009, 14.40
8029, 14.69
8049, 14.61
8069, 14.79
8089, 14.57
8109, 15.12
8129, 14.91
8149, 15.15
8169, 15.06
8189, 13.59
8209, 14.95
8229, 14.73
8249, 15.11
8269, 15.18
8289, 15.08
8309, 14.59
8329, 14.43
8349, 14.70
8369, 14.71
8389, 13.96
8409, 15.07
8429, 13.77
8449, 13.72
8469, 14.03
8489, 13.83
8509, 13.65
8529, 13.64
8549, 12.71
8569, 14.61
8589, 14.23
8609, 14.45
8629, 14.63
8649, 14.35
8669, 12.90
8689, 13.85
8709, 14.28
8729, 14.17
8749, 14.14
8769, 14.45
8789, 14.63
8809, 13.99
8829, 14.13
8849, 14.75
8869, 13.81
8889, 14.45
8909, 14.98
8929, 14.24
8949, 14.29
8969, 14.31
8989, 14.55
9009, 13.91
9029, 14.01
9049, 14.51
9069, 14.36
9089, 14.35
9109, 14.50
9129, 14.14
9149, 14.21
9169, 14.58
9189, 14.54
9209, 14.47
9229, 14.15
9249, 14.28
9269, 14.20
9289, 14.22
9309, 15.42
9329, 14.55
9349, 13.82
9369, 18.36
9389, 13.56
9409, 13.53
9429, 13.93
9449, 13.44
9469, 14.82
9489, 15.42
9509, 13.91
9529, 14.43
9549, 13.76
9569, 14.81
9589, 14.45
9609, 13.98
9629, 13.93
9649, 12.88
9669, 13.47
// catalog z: 0.000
